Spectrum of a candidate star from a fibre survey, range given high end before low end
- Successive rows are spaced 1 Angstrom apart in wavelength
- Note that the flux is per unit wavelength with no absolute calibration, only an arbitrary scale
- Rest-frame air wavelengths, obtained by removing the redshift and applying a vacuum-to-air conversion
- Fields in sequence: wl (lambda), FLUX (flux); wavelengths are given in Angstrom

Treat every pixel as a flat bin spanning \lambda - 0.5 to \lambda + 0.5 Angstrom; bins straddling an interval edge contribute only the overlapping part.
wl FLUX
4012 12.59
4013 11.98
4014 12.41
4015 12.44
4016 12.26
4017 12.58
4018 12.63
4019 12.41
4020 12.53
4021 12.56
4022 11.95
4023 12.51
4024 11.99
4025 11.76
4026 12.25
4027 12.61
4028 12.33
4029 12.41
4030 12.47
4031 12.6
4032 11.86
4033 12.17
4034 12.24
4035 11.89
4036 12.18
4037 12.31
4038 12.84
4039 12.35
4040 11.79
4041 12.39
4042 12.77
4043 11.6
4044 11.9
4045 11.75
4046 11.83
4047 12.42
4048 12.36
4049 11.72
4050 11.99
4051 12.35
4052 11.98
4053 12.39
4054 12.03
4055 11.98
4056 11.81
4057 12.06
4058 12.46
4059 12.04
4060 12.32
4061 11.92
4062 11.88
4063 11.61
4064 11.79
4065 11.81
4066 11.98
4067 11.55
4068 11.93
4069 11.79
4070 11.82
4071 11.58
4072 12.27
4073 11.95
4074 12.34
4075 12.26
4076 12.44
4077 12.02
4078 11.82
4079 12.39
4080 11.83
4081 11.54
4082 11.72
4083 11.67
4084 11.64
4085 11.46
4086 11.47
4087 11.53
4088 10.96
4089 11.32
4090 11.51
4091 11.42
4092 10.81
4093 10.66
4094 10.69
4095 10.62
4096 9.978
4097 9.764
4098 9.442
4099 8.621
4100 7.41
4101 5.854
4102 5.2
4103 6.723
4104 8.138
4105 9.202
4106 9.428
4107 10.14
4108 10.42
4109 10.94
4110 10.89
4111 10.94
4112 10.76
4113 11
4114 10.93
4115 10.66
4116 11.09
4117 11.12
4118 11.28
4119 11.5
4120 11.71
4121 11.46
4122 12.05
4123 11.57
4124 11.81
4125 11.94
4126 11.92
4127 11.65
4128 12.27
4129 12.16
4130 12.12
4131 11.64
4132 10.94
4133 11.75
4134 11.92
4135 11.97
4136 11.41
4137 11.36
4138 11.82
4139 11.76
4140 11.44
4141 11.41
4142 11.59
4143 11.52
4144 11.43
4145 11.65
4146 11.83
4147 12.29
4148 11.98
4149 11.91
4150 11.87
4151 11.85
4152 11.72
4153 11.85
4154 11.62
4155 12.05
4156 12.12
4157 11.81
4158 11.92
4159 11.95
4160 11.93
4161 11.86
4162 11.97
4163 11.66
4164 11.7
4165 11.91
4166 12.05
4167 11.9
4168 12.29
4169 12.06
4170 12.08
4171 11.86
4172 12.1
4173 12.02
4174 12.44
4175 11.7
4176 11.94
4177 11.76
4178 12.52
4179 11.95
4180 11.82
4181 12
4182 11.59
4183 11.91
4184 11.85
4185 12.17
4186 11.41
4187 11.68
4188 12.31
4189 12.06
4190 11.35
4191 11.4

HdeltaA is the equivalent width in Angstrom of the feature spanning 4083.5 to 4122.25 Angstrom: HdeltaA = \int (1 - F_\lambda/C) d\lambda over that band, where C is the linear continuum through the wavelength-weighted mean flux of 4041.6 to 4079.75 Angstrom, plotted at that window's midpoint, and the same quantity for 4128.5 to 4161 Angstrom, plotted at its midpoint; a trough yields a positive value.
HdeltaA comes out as 5.3 Angstrom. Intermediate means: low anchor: 12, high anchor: 11.8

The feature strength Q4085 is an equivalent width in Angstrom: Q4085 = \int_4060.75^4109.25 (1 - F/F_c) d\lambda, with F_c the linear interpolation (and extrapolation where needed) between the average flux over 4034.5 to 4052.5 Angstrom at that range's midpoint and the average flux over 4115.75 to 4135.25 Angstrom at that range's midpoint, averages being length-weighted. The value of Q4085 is 4.6 Angstrom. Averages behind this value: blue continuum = 12.1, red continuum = 11.7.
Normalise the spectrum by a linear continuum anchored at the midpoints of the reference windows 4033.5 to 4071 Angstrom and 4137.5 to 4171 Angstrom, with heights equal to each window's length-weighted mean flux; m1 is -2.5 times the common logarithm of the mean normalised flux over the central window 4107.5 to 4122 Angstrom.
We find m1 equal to 0.08 mag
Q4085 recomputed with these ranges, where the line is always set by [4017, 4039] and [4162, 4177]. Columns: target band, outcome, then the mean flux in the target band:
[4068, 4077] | 0.1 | 12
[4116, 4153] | 1.1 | 11.7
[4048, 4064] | 0.3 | 12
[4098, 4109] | 3.5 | 8.3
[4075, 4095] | 1.1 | 11.5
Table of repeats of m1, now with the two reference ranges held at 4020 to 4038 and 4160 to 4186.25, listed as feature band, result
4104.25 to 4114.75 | 0.16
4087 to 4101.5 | 0.21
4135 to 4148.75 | 0.03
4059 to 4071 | 0.03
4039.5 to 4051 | 0.02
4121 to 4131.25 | 0.01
